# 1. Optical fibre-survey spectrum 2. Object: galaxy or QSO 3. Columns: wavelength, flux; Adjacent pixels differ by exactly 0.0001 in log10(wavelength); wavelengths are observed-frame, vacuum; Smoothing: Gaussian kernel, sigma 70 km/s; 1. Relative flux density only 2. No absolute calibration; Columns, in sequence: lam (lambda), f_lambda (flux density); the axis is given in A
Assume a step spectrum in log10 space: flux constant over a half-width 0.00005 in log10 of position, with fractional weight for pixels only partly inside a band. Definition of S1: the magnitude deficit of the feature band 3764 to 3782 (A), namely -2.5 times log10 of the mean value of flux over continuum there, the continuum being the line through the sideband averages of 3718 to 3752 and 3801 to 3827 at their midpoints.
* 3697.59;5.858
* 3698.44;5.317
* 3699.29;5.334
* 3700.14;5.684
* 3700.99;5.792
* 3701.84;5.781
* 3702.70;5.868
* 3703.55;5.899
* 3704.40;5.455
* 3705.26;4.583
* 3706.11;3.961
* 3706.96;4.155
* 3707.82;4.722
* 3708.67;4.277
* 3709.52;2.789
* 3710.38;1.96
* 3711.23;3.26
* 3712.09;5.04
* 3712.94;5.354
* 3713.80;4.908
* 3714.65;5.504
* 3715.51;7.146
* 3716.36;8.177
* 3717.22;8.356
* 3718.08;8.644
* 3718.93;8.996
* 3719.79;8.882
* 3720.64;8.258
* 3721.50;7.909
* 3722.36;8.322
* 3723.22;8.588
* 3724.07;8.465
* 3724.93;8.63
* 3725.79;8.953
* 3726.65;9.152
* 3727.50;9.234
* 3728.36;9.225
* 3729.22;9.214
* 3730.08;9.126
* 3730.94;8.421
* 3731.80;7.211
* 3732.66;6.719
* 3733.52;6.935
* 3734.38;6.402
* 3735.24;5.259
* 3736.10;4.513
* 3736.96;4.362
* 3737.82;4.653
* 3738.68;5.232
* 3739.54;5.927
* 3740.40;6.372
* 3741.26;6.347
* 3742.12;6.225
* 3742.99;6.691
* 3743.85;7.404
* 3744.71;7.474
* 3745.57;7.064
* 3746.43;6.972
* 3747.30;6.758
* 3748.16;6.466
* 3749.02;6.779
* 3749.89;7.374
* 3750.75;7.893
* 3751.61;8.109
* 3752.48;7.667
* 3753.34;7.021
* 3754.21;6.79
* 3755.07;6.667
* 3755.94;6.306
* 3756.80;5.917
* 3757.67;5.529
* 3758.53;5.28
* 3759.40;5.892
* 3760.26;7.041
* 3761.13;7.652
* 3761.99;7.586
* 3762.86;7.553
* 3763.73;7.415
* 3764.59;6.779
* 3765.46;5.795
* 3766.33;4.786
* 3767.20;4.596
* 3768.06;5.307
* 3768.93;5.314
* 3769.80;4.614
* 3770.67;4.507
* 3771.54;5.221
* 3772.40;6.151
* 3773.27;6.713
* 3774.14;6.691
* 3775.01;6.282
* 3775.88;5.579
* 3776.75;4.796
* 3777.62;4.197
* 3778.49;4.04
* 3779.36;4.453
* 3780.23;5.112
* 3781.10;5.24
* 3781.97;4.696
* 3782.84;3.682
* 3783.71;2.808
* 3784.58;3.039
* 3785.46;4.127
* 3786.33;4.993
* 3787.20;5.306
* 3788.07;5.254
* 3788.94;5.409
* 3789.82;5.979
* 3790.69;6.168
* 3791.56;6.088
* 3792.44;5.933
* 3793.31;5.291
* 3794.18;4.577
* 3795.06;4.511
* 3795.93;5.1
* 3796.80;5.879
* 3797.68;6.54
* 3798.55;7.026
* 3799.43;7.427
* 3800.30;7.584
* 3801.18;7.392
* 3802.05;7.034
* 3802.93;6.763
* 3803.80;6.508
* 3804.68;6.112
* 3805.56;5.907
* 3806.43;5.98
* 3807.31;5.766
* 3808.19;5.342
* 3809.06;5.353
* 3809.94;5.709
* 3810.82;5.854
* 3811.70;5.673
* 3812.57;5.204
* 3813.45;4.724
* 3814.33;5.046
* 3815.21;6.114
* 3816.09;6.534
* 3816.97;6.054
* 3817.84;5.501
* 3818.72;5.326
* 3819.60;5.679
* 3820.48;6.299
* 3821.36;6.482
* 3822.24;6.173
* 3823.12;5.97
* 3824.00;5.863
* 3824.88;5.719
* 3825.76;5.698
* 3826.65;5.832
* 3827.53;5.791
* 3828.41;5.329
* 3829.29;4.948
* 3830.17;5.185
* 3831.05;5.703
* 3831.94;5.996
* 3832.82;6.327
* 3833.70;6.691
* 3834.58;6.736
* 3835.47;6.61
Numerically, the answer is 0.25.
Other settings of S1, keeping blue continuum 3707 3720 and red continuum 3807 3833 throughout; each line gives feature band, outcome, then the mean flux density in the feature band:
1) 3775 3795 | 0.173 mag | 4.88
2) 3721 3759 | -0.226 mag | 7.08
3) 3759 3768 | -0.130 mag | 6.47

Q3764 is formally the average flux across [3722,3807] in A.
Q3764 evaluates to 6.28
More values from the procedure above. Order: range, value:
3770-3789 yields 4.91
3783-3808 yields 5.71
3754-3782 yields 5.78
